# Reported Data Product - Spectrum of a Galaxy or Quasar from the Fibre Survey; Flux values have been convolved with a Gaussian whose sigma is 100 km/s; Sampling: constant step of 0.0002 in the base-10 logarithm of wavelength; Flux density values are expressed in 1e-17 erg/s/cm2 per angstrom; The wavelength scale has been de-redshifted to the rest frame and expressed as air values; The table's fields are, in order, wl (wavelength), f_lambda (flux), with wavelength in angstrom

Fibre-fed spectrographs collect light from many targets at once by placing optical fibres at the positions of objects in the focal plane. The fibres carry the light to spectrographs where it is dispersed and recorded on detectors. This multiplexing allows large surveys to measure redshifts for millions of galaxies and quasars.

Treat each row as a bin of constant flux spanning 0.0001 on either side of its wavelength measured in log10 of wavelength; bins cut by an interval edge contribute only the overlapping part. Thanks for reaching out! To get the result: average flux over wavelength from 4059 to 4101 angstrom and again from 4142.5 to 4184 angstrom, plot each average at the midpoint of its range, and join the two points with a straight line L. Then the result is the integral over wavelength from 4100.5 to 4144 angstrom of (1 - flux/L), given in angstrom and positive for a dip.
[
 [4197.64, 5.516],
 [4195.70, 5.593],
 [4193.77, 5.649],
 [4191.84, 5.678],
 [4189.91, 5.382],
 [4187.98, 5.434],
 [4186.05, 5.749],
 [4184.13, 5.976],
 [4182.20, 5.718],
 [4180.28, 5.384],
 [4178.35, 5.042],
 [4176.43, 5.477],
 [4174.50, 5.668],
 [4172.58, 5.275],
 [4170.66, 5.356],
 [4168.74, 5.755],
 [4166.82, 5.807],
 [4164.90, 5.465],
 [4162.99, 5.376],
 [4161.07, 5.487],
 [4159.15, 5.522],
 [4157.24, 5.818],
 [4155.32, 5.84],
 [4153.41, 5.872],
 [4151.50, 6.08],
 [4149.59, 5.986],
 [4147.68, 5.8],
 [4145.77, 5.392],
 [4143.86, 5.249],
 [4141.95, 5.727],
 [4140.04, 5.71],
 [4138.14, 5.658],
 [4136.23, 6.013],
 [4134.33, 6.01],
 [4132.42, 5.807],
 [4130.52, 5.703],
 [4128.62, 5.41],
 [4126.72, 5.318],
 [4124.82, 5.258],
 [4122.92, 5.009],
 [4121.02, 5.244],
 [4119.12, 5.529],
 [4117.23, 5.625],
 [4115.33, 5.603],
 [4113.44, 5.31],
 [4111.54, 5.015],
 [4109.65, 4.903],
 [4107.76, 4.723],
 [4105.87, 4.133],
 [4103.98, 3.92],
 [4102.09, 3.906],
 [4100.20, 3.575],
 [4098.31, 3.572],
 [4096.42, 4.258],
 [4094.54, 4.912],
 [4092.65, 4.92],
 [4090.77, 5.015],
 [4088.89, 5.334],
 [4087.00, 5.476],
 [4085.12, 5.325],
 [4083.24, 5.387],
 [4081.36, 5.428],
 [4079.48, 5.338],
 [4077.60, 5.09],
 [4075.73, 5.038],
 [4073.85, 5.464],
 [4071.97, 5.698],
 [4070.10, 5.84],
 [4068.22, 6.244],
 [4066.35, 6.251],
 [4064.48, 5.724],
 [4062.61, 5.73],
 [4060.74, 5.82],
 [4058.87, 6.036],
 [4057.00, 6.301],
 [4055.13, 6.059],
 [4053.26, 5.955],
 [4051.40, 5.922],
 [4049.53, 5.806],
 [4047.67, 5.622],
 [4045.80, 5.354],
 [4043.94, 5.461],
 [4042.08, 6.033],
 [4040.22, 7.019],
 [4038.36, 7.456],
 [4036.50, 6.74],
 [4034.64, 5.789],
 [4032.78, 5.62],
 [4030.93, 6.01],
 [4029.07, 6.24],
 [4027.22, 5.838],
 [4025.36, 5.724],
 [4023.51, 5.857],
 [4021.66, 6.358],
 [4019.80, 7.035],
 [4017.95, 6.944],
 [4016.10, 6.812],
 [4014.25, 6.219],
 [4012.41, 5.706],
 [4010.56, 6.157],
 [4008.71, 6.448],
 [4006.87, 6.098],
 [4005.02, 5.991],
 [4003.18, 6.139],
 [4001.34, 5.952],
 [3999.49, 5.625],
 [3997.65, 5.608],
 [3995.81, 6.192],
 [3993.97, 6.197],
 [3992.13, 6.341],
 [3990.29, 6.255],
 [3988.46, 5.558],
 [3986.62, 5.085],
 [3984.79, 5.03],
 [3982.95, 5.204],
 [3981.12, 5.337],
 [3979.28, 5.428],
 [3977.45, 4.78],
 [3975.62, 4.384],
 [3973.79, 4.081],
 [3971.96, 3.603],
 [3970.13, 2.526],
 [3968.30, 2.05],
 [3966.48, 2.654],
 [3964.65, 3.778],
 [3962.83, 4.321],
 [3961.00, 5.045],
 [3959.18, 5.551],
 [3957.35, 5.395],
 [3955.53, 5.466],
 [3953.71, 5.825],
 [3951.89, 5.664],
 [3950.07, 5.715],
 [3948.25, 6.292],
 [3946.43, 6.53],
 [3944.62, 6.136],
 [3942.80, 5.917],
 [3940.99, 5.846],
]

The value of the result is 1.7 angstrom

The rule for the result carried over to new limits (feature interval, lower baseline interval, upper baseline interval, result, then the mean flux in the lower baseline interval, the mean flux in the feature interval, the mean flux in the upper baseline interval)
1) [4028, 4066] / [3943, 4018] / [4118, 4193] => -4.1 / 5.36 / 6.04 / 5.59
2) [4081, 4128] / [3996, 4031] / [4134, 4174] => 7.5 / 6.15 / 4.91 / 5.67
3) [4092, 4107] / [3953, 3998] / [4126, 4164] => 3.6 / 4.86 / 4.14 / 5.69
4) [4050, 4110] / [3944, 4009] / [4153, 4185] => 1.9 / 5.22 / 5.23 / 5.57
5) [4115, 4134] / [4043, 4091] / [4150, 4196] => 0.5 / 5.65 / 5.46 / 5.61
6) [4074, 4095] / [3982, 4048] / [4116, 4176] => 2.1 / 6.05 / 5.22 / 5.6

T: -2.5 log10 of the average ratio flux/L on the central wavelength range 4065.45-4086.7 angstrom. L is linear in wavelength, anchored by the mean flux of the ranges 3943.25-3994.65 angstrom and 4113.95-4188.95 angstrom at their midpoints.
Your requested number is -0.04 mag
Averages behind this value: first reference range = 5.01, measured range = 5.55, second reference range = 5.59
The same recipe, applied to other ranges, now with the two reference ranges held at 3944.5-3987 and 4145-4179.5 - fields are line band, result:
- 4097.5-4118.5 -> 0.174 mag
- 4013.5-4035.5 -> -0.225 mag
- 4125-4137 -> -0.038 mag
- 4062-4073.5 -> -0.132 mag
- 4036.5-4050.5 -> -0.199 mag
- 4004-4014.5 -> -0.220 mag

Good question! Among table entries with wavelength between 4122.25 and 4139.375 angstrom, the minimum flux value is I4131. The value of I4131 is 5.009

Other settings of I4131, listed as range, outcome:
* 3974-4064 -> 4.384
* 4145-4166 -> 5.376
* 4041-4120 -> 3.572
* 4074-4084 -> 5.038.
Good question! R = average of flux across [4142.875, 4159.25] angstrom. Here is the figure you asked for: 5.74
